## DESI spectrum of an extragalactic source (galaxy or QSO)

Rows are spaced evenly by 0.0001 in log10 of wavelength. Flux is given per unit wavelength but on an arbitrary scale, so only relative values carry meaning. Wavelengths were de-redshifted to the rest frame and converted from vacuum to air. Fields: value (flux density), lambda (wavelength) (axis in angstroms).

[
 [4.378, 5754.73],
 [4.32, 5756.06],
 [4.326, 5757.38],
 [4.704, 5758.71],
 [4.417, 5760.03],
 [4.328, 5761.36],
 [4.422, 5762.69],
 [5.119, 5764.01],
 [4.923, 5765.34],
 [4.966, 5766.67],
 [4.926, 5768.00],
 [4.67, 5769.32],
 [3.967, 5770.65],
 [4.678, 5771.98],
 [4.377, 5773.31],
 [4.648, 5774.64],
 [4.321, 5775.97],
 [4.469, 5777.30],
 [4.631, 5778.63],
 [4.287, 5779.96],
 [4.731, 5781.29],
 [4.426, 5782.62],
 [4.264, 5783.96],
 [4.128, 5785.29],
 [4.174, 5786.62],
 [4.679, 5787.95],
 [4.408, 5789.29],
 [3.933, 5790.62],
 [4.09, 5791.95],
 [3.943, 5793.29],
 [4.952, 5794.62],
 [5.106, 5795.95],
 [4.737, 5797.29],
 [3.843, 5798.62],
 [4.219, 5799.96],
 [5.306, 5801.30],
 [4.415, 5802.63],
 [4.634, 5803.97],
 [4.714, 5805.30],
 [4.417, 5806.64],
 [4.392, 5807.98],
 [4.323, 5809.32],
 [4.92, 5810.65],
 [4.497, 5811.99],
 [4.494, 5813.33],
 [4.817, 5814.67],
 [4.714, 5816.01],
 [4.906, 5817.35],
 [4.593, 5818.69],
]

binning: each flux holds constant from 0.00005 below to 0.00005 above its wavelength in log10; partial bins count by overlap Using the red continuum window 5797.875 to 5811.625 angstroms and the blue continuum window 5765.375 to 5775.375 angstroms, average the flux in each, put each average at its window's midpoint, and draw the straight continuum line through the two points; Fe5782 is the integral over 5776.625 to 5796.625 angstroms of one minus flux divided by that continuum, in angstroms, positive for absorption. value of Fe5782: 0.7 angstroms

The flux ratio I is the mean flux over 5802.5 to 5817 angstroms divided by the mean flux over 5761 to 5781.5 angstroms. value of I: 1.0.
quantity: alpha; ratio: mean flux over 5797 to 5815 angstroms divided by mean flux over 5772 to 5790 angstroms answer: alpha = 1.0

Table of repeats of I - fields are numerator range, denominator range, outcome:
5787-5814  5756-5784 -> 0.99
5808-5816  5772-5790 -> 1.04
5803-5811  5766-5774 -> 0.99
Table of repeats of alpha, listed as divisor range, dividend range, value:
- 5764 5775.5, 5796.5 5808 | 0.97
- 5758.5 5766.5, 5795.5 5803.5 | 0.98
